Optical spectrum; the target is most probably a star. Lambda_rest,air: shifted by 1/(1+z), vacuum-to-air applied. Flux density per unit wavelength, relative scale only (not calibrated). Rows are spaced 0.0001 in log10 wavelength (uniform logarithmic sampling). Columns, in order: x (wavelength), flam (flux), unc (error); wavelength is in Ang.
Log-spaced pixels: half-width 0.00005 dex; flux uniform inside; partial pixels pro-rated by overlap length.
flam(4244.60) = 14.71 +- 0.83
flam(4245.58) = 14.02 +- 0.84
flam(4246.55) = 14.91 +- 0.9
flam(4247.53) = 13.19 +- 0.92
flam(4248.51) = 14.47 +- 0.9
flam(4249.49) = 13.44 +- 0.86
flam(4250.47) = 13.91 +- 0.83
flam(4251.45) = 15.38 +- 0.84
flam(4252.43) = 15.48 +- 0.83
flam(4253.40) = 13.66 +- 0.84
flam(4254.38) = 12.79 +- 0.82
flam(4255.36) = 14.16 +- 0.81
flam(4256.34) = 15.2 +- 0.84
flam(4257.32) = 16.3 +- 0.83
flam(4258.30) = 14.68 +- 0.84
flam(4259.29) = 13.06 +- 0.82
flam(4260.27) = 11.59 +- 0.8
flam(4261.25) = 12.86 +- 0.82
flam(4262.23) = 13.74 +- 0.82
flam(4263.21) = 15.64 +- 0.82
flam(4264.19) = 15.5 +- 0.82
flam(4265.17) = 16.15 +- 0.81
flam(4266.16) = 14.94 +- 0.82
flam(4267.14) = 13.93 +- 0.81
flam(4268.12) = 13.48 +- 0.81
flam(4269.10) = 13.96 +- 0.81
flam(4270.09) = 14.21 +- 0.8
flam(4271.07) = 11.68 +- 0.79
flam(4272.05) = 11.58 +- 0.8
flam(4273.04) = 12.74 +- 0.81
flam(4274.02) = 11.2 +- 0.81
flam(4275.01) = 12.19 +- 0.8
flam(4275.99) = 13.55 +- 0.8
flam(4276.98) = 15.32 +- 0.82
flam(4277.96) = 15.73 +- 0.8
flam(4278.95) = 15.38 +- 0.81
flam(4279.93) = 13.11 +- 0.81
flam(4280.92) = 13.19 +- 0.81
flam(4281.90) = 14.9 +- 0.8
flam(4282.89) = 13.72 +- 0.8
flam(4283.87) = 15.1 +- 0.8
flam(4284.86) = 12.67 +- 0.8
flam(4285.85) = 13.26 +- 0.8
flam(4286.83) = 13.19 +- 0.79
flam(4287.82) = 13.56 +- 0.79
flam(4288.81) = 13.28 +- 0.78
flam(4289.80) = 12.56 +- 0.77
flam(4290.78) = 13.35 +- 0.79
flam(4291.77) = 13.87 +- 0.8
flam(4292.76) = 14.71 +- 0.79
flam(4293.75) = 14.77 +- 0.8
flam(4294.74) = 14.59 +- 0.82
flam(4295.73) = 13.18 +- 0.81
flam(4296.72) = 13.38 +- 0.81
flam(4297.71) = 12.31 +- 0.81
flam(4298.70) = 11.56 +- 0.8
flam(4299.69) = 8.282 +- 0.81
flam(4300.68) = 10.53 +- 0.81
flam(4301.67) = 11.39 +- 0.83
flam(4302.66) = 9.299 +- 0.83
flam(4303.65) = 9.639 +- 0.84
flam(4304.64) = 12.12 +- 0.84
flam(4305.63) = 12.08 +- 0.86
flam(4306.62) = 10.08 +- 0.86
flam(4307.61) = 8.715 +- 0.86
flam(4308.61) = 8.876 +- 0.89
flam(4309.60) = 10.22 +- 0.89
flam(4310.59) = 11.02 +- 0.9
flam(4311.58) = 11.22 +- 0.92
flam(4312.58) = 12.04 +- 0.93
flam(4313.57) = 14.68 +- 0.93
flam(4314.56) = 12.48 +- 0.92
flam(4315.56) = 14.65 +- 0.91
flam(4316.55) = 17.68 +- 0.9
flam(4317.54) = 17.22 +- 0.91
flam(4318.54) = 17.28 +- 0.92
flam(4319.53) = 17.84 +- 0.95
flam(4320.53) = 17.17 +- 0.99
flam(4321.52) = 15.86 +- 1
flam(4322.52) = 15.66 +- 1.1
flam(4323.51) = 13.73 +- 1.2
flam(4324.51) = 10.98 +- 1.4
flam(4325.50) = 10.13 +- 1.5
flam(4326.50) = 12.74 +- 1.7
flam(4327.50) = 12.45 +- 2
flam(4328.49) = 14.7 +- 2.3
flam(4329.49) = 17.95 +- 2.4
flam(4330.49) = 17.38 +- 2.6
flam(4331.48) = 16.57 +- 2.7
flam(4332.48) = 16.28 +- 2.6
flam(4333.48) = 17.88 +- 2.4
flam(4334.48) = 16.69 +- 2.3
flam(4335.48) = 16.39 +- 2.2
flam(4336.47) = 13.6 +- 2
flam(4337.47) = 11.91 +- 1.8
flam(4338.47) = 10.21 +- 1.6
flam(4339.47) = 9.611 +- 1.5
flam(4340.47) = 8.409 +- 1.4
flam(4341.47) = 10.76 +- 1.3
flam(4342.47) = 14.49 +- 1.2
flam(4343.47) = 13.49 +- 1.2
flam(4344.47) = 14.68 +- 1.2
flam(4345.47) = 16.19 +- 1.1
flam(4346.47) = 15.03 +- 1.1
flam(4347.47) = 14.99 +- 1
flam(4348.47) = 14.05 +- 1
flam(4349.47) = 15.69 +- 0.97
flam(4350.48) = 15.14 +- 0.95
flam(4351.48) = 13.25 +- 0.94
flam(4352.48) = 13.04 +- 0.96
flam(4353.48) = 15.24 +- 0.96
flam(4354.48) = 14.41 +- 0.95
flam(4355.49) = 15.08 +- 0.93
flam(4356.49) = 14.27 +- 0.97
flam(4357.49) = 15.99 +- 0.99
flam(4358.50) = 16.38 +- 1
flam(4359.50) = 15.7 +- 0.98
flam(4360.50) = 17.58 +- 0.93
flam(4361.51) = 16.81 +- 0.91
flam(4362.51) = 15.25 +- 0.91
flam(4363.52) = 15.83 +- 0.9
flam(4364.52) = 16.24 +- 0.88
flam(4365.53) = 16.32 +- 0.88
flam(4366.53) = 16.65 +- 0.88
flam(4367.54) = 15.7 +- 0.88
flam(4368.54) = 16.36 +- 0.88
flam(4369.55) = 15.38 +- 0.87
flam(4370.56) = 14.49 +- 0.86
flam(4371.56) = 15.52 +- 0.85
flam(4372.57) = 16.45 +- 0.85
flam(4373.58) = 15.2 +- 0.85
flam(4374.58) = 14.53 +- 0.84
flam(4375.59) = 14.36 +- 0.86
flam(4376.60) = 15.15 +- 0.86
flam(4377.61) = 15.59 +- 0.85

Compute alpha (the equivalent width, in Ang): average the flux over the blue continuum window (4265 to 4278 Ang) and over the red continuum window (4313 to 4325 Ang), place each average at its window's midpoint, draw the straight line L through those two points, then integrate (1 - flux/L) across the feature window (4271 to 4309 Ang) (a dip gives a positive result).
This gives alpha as 4.2 Ang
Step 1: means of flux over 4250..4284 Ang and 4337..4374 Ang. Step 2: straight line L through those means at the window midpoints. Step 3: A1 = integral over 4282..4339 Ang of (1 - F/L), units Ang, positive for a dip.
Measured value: 3.55 Ang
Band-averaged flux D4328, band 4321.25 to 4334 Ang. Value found 14.8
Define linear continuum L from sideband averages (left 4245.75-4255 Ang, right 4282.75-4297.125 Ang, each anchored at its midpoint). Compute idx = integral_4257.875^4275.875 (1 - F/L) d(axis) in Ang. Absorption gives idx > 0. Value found 0.6 Ang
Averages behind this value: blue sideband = 14.1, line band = 13.5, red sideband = 13.7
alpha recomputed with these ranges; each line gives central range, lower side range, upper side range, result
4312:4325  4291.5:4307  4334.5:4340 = -3.0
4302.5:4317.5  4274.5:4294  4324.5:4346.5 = 2.2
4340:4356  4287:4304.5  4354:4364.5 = 1.2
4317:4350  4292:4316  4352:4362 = -1.8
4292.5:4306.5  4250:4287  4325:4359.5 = 2.2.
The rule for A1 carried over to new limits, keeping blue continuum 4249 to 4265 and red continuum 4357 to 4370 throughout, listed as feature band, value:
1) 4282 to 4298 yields 1.3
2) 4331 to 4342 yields 1.5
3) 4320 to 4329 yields 1.0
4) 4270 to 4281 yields 1.0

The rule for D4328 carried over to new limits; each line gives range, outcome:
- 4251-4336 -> 13.7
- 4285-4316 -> 12.1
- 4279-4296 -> 13.8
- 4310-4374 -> 14.7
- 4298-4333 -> 13.2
